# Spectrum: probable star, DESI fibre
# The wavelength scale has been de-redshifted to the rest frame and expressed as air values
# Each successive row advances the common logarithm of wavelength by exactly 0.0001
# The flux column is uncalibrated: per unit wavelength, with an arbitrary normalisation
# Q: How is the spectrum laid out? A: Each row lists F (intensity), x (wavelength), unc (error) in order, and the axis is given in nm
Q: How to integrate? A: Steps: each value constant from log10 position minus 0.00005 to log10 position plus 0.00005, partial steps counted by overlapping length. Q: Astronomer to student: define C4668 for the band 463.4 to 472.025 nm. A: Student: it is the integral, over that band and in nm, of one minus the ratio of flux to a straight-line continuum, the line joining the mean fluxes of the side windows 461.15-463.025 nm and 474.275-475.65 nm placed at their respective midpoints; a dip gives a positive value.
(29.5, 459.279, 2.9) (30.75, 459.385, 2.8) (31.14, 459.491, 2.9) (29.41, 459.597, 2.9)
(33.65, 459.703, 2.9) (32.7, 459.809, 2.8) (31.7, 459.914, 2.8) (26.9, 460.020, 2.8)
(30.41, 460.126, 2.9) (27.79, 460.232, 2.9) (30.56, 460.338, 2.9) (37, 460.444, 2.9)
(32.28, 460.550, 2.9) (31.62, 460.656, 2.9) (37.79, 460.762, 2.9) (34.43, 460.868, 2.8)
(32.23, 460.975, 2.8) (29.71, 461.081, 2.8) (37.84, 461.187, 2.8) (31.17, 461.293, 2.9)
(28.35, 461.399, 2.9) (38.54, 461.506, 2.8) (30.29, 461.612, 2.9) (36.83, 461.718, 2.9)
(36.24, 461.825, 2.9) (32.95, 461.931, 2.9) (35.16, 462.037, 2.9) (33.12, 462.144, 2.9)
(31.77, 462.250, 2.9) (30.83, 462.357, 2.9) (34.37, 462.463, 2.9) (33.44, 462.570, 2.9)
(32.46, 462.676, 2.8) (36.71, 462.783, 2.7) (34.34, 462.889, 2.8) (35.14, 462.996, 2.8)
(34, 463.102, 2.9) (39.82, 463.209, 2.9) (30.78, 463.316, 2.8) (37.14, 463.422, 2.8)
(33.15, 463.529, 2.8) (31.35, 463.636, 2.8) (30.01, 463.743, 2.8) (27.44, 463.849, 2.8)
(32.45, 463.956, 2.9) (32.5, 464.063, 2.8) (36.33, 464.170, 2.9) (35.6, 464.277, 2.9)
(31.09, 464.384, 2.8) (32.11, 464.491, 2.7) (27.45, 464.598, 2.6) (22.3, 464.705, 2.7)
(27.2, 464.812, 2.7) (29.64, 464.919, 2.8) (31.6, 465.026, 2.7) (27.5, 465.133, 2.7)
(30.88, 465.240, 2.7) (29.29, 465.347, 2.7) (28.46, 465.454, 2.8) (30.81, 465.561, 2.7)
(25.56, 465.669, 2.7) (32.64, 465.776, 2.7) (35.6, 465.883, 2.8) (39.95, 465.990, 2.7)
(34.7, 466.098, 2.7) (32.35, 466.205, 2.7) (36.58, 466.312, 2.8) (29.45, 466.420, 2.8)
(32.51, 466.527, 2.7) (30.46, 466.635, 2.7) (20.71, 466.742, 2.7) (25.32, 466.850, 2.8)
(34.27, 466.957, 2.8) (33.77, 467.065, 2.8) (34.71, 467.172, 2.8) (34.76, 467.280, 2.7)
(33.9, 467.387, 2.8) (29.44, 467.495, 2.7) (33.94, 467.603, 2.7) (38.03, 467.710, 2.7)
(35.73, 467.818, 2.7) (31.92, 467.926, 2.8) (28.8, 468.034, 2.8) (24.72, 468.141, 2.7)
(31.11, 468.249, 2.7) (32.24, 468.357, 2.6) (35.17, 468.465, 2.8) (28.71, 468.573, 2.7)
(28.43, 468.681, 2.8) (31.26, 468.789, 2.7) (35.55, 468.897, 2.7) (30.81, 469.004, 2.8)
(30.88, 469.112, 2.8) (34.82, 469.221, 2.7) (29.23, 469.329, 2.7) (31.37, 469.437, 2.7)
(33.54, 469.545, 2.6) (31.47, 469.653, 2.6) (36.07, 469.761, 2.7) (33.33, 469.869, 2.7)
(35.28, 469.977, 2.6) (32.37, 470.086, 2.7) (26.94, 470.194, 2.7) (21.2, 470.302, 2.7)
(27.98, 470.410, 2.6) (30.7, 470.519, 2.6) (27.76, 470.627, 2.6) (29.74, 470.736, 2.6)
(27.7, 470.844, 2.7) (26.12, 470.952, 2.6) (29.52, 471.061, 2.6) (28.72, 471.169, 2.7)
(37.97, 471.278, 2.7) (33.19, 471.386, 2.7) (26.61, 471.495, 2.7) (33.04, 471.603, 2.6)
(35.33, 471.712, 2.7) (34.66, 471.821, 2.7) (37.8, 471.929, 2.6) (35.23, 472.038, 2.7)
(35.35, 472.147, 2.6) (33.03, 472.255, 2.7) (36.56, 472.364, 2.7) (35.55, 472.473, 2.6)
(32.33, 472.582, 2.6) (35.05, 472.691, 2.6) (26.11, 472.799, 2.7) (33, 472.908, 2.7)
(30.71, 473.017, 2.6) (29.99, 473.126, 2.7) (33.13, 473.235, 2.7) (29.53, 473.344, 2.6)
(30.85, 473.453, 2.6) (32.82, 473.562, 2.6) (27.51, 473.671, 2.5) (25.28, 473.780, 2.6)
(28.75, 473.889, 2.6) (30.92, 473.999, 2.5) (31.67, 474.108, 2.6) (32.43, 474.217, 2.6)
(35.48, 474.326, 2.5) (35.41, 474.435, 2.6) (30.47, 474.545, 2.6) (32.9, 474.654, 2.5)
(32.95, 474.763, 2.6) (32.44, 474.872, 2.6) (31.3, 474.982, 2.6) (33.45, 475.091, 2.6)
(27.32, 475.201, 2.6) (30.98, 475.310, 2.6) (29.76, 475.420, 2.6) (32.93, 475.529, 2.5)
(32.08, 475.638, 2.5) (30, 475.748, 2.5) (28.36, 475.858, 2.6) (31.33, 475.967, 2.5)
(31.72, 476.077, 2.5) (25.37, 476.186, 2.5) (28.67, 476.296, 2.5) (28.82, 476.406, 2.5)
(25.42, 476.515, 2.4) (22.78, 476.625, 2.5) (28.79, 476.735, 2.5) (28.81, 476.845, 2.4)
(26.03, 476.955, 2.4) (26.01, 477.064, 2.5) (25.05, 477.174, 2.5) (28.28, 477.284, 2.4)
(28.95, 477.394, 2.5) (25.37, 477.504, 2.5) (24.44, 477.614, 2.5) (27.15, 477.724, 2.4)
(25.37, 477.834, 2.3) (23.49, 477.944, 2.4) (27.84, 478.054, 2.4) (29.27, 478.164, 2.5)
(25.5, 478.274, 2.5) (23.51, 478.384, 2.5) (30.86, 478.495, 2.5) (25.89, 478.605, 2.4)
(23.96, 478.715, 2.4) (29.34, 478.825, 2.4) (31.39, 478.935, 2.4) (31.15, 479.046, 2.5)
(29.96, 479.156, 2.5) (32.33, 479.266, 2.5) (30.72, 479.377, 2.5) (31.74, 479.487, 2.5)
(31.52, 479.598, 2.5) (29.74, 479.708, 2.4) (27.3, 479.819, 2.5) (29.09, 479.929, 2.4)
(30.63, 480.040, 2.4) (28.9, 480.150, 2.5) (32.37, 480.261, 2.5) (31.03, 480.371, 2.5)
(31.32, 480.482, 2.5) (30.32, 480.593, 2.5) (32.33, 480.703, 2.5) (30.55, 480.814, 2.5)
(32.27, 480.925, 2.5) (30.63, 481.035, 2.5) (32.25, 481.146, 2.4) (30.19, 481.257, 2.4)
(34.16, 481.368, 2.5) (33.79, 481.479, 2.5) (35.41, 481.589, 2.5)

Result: 0.439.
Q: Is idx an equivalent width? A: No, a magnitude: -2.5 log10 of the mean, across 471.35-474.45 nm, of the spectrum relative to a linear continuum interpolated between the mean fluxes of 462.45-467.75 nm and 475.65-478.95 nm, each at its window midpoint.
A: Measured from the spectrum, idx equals -0.12 mag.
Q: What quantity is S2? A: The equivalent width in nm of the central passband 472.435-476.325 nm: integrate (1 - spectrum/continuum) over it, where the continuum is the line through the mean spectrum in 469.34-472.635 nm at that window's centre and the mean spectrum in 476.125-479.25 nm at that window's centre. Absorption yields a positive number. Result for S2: -0.213 nm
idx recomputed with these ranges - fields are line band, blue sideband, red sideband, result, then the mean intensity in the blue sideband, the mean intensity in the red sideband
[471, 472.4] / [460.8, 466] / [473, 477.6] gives -0.10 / 32.4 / 29.7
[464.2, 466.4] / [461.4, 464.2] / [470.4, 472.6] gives 0.07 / 33.6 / 32.2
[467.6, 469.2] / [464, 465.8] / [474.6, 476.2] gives -0.05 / 30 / 31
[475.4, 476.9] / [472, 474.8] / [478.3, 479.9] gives 0.06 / 32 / 29.2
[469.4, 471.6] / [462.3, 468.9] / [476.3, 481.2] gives 0.01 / 31.9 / 28.6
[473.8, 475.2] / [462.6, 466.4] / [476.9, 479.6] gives -0.11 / 32.1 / 27.7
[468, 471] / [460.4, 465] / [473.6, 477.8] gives 0.02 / 32.9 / 29.3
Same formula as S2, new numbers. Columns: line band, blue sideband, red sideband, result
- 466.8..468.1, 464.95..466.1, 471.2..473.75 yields -0.04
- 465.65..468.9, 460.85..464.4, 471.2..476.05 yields 0.08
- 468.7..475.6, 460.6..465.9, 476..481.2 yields -0.33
